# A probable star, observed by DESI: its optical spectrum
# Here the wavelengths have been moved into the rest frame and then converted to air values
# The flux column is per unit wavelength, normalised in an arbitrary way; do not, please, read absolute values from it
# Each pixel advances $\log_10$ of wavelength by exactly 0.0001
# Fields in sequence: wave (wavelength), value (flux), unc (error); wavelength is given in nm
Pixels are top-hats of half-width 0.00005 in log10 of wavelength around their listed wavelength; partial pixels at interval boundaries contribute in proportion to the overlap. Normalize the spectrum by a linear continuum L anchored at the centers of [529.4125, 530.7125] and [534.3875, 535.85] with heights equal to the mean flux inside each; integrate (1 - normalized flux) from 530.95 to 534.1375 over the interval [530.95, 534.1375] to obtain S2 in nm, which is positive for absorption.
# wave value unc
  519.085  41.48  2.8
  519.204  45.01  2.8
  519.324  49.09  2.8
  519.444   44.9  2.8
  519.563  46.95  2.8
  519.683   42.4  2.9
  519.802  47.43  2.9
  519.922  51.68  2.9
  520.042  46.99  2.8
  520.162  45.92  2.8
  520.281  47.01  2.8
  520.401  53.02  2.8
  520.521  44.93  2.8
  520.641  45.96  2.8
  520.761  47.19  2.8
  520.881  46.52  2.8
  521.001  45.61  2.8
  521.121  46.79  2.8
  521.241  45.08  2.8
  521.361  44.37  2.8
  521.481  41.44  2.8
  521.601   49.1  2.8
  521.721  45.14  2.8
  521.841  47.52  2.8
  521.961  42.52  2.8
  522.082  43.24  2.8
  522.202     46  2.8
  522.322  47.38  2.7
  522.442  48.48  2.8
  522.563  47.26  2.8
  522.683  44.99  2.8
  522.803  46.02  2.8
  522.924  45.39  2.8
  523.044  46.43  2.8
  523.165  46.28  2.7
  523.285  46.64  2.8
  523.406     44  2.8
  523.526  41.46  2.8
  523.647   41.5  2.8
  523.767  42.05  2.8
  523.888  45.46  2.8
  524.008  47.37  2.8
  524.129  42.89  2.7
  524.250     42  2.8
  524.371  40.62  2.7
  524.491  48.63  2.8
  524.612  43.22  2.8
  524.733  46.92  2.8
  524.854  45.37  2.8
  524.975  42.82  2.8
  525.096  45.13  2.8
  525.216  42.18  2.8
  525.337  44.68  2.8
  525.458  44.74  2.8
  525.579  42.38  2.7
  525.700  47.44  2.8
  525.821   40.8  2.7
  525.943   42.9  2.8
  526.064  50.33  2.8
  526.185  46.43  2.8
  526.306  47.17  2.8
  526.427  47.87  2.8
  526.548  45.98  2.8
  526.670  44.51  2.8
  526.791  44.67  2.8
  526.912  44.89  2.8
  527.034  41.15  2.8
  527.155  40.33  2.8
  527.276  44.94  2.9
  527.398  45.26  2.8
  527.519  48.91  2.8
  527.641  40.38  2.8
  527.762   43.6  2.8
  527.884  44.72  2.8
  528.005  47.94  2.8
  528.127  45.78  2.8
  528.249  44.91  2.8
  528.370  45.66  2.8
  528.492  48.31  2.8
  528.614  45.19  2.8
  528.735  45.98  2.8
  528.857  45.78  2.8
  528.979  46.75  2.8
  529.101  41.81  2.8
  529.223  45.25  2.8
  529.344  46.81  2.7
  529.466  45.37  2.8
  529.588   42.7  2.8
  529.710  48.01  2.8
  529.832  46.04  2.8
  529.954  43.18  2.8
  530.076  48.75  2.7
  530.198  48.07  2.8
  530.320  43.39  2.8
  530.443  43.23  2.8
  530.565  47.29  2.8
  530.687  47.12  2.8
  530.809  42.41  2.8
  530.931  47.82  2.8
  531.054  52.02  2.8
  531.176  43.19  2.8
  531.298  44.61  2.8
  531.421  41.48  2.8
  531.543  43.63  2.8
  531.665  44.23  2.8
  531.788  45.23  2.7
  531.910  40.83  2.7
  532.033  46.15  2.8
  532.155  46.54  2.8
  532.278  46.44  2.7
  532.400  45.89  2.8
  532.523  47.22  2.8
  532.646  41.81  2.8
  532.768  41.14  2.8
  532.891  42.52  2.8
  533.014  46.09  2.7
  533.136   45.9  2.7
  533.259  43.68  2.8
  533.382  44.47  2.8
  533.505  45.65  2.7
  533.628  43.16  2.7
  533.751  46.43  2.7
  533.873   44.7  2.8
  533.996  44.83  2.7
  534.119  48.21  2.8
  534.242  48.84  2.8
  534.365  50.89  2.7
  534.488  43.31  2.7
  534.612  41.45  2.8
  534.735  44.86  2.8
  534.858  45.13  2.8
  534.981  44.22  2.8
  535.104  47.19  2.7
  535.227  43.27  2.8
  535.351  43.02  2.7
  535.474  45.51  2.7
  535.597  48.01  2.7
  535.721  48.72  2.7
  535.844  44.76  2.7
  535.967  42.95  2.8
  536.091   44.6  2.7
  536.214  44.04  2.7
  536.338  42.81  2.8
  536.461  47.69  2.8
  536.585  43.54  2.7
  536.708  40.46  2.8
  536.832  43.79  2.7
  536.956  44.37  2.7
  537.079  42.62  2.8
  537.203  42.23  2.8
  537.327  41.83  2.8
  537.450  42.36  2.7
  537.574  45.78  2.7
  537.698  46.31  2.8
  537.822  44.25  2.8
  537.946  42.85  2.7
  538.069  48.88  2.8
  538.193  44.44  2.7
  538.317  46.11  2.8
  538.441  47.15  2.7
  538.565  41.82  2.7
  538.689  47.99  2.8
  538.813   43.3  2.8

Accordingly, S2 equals 0.04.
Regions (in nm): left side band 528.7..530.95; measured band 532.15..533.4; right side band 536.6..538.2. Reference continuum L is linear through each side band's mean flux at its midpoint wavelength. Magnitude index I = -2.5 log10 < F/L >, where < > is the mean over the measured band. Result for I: 0.006 mag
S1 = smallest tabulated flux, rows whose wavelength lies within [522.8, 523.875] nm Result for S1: 41.46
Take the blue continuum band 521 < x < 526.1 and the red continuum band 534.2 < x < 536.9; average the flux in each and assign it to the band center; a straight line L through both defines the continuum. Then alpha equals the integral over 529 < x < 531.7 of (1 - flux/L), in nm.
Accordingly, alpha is -0.03 nm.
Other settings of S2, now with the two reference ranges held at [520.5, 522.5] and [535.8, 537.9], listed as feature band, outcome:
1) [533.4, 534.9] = -0.05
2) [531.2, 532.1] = 0.01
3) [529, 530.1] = -0.01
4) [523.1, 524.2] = 0.03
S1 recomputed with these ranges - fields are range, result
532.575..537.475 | 40.46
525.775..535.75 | 40.33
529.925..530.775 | 43.18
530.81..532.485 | 40.83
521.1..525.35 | 40.62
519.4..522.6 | 41.44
